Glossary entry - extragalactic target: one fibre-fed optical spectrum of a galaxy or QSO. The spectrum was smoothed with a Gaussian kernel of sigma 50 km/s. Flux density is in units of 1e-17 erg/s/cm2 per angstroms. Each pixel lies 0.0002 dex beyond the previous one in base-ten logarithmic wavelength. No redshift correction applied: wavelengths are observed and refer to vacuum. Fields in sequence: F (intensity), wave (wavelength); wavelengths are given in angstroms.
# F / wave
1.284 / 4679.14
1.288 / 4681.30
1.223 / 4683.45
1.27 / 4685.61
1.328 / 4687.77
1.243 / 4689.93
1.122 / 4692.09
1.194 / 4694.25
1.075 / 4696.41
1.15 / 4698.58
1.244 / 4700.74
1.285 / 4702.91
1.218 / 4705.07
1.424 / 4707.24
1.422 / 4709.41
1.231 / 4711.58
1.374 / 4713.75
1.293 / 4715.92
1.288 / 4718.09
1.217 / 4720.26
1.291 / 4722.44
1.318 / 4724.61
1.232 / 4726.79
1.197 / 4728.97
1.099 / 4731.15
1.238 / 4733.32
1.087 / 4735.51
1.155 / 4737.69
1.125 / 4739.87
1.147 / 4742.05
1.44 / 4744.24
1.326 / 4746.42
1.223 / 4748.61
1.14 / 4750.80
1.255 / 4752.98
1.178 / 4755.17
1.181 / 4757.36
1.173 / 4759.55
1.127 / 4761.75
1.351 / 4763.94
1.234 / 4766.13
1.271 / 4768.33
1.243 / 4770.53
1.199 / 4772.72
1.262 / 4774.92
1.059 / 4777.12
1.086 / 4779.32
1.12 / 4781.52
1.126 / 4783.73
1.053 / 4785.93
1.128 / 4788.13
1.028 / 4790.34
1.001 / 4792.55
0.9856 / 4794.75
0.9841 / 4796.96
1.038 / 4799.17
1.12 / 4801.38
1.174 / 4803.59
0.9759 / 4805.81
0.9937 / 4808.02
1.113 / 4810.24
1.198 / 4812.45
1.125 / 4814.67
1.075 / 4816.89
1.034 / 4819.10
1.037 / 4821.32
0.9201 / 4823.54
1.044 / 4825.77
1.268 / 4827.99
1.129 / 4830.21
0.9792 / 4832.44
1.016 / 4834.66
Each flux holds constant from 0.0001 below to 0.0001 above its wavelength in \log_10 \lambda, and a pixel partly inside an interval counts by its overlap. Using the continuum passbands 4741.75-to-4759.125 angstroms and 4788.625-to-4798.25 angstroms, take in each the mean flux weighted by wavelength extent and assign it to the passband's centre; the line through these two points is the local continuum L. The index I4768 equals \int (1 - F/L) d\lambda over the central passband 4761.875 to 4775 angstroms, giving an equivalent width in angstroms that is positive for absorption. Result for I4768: -1.2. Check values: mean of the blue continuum 1.24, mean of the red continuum 1.01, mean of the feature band 1.25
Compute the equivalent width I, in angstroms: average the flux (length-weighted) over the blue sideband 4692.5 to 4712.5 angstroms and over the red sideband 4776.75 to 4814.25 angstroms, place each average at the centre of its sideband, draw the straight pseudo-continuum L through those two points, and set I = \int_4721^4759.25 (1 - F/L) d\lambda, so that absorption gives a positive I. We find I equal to -1.3 angstroms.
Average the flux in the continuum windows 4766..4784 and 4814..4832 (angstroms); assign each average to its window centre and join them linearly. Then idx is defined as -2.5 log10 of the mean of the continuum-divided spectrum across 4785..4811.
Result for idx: 0.079 mag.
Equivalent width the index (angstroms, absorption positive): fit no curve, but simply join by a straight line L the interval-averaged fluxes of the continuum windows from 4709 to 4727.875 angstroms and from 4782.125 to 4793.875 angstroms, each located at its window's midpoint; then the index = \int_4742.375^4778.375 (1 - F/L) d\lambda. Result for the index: -2.2 angstroms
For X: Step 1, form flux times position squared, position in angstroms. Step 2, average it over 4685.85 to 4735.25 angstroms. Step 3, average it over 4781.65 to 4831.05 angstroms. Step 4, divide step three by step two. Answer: 0.9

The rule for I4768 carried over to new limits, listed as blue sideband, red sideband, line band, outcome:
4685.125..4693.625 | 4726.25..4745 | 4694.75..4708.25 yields -0.1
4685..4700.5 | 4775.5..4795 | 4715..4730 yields -1.4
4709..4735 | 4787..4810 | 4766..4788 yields -1.1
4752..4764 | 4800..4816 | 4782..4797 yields 1.1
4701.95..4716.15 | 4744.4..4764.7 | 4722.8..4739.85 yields 1.2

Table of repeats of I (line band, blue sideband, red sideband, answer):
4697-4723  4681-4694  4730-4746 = -1.4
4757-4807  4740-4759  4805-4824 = 0.8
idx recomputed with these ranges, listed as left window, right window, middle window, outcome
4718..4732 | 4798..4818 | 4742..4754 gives -0.063 mag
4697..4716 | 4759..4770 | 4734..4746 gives 0.050 mag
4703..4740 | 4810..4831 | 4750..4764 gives 0.003 mag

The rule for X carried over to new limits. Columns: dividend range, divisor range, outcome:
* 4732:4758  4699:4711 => 0.94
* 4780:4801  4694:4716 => 0.86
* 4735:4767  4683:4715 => 0.99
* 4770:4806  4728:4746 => 0.94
